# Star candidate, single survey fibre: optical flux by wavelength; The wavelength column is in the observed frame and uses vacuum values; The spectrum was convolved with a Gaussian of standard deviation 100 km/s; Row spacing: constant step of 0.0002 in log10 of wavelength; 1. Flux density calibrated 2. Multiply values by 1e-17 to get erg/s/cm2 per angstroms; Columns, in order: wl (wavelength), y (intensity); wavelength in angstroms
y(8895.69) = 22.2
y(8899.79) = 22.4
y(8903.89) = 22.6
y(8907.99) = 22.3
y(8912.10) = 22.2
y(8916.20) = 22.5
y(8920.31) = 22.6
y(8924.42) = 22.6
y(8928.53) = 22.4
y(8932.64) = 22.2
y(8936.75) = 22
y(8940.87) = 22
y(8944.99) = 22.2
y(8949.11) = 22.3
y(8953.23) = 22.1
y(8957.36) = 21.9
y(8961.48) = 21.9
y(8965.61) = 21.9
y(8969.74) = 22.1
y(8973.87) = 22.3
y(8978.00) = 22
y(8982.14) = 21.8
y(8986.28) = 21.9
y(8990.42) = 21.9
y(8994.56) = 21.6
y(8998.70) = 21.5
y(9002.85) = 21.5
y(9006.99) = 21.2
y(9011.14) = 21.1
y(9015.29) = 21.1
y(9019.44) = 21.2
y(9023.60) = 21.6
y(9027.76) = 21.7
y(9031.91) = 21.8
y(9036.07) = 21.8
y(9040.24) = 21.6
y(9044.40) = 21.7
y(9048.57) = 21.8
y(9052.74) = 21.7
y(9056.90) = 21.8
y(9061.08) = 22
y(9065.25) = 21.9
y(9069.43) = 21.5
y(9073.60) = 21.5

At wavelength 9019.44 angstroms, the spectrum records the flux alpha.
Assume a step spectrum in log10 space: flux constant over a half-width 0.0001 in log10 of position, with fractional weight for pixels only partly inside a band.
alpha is 21.2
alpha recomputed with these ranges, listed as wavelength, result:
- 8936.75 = 22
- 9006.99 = 21.2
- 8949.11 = 22.3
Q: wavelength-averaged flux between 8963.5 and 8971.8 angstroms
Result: 22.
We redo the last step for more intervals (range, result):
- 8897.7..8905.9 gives 22.5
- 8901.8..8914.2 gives 22.4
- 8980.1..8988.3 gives 21.8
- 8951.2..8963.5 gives 22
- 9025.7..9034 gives 21.8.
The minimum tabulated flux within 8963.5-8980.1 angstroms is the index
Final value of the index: 21.9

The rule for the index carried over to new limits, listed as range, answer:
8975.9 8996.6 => 21.6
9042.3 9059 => 21.7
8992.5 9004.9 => 21.5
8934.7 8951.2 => 22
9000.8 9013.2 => 21.1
